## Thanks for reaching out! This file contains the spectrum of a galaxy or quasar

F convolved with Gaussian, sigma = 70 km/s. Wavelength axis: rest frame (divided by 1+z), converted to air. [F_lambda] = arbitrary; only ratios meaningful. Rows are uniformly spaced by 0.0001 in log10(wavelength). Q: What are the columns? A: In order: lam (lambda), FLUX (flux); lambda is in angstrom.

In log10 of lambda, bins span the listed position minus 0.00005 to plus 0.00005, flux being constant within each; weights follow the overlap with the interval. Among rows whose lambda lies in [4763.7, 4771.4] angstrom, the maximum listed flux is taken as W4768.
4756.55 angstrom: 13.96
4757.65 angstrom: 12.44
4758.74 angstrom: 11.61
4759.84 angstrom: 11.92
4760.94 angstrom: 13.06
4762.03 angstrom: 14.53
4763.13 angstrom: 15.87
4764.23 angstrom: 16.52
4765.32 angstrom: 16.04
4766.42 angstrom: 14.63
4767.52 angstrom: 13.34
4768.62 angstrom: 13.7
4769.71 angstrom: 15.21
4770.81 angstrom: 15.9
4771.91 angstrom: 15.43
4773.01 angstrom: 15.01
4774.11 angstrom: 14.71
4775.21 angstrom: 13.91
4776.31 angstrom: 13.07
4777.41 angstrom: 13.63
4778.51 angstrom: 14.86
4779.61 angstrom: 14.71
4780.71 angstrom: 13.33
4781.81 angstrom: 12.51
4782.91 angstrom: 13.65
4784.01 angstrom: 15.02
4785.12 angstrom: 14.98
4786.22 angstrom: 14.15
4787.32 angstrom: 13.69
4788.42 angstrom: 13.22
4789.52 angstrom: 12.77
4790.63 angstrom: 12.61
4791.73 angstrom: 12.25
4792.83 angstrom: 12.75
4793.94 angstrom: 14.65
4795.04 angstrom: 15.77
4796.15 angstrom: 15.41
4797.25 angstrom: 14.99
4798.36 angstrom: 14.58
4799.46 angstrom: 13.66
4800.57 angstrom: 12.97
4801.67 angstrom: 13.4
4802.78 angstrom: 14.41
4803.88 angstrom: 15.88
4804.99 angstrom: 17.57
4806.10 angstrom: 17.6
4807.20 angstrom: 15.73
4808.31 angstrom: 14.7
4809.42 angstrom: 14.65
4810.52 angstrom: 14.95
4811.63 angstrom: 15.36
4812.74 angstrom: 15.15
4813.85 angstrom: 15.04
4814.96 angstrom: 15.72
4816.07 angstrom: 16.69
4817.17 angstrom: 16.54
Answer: 16.52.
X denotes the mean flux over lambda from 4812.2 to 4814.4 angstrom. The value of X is 15.1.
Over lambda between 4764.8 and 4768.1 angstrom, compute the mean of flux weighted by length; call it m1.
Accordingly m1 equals 14.6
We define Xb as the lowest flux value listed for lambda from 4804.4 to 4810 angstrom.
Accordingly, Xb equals 14.65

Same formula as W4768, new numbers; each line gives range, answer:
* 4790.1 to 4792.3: 12.61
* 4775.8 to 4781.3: 14.86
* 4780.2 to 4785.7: 15.02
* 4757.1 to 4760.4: 12.44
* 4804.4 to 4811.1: 17.6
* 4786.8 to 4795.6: 15.77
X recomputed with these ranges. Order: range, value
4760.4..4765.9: 15.2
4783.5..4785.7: 14.9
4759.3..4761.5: 12.5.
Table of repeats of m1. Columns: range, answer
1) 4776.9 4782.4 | 13.8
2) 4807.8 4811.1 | 14.8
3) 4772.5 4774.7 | 14.8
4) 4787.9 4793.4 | 12.7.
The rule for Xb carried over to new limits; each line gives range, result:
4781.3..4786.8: 12.51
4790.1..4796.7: 12.25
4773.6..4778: 13.07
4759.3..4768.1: 11.92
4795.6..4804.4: 12.97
